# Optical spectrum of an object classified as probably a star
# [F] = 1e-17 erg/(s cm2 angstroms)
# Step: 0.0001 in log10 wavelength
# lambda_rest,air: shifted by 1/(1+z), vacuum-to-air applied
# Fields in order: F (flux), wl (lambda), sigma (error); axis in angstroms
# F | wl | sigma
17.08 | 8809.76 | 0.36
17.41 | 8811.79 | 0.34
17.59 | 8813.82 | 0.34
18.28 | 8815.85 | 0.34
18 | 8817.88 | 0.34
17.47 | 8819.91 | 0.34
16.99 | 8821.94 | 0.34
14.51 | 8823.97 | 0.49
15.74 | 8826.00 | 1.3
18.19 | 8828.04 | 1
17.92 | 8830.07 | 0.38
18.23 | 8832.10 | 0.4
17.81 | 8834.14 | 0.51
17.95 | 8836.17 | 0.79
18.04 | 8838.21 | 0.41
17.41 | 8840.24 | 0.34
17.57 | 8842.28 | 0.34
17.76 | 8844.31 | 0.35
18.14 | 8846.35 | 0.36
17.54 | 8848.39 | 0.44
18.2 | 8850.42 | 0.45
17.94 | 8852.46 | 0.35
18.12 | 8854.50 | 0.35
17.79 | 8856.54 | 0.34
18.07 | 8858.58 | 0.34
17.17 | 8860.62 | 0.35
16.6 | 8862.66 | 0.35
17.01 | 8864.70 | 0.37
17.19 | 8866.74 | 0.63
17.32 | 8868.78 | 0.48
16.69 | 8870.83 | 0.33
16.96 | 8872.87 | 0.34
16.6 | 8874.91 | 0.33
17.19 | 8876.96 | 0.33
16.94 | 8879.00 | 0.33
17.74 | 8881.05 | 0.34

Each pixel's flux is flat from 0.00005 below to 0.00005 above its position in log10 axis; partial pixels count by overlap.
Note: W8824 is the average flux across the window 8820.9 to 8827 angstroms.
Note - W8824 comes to 15.8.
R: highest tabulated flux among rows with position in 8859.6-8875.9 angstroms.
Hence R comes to 17.32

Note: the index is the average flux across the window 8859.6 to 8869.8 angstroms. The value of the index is 17.1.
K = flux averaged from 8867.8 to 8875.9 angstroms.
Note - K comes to 16.9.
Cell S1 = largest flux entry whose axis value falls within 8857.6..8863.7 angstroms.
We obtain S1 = 18.07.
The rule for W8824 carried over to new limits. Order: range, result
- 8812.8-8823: 17.7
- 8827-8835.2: 18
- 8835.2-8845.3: 17.7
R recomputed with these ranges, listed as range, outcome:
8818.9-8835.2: 18.23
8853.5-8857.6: 18.12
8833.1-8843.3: 18.04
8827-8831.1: 18.19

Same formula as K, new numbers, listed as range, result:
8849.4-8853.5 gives 18.1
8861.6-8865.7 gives 16.8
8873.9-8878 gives 16.9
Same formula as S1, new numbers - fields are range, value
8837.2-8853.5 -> 18.2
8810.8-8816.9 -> 18.28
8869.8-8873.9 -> 16.96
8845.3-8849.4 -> 18.14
